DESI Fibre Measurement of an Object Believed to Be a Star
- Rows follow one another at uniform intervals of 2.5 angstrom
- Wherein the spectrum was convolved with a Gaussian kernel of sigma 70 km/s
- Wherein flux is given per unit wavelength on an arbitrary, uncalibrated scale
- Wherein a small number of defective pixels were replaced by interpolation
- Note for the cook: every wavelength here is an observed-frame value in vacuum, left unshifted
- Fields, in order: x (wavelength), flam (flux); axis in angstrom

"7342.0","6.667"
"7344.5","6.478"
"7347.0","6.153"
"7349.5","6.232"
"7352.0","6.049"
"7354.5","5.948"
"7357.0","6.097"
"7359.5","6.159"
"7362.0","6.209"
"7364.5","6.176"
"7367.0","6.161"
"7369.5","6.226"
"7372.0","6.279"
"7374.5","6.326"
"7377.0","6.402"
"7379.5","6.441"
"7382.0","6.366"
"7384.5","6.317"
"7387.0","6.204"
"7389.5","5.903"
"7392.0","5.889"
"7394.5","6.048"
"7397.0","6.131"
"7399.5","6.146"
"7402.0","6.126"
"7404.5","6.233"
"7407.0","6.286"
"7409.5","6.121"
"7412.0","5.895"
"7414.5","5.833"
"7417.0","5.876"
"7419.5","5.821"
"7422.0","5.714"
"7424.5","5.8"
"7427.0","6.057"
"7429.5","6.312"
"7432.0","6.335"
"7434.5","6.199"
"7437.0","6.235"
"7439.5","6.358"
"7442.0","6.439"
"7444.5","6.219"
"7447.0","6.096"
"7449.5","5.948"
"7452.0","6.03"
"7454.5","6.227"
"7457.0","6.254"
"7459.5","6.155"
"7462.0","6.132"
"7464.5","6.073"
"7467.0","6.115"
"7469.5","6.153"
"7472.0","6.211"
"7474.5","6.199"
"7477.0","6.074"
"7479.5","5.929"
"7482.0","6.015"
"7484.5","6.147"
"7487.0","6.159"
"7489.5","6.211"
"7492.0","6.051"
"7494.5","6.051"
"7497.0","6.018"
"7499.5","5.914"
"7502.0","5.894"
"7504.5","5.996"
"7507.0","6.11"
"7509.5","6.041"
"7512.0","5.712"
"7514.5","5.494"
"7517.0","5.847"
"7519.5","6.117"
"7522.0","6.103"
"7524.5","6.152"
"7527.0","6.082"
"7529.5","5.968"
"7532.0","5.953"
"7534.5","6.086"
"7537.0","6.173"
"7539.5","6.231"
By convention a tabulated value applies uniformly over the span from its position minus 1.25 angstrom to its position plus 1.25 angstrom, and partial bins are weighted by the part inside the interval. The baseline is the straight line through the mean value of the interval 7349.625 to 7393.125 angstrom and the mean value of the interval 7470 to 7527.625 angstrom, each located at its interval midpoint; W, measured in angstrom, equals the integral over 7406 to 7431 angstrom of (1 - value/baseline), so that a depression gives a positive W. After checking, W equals 0.63 angstrom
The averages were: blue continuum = 6.19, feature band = 5.97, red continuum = 6.02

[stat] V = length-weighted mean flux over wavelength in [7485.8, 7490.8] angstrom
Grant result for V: 6.18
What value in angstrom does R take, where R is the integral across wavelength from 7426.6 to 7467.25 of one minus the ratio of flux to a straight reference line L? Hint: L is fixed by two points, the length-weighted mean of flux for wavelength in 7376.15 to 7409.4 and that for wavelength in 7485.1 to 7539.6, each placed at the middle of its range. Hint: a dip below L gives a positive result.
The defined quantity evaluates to -0.6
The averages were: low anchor 6.19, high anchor 6.01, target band 6.19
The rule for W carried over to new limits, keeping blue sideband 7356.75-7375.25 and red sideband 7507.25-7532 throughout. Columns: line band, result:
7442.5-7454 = -0.1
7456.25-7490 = -0.5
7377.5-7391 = -0.2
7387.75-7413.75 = 0.3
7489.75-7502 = 0.0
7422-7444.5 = -0.3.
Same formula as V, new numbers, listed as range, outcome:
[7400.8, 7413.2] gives 6.13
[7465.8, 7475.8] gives 6.17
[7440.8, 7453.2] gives 6.15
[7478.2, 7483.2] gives 5.97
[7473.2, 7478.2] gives 6.14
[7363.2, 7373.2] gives 6.21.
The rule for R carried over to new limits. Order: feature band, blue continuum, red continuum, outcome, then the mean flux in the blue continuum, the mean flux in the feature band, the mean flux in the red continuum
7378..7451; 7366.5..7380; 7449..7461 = 1.21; 6.31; 6.12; 6.13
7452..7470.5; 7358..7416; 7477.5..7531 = -0.27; 6.17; 6.15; 6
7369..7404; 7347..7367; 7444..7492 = -0.42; 6.13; 6.2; 6.12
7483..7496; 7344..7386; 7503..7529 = -0.23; 6.23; 6.12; 5.96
